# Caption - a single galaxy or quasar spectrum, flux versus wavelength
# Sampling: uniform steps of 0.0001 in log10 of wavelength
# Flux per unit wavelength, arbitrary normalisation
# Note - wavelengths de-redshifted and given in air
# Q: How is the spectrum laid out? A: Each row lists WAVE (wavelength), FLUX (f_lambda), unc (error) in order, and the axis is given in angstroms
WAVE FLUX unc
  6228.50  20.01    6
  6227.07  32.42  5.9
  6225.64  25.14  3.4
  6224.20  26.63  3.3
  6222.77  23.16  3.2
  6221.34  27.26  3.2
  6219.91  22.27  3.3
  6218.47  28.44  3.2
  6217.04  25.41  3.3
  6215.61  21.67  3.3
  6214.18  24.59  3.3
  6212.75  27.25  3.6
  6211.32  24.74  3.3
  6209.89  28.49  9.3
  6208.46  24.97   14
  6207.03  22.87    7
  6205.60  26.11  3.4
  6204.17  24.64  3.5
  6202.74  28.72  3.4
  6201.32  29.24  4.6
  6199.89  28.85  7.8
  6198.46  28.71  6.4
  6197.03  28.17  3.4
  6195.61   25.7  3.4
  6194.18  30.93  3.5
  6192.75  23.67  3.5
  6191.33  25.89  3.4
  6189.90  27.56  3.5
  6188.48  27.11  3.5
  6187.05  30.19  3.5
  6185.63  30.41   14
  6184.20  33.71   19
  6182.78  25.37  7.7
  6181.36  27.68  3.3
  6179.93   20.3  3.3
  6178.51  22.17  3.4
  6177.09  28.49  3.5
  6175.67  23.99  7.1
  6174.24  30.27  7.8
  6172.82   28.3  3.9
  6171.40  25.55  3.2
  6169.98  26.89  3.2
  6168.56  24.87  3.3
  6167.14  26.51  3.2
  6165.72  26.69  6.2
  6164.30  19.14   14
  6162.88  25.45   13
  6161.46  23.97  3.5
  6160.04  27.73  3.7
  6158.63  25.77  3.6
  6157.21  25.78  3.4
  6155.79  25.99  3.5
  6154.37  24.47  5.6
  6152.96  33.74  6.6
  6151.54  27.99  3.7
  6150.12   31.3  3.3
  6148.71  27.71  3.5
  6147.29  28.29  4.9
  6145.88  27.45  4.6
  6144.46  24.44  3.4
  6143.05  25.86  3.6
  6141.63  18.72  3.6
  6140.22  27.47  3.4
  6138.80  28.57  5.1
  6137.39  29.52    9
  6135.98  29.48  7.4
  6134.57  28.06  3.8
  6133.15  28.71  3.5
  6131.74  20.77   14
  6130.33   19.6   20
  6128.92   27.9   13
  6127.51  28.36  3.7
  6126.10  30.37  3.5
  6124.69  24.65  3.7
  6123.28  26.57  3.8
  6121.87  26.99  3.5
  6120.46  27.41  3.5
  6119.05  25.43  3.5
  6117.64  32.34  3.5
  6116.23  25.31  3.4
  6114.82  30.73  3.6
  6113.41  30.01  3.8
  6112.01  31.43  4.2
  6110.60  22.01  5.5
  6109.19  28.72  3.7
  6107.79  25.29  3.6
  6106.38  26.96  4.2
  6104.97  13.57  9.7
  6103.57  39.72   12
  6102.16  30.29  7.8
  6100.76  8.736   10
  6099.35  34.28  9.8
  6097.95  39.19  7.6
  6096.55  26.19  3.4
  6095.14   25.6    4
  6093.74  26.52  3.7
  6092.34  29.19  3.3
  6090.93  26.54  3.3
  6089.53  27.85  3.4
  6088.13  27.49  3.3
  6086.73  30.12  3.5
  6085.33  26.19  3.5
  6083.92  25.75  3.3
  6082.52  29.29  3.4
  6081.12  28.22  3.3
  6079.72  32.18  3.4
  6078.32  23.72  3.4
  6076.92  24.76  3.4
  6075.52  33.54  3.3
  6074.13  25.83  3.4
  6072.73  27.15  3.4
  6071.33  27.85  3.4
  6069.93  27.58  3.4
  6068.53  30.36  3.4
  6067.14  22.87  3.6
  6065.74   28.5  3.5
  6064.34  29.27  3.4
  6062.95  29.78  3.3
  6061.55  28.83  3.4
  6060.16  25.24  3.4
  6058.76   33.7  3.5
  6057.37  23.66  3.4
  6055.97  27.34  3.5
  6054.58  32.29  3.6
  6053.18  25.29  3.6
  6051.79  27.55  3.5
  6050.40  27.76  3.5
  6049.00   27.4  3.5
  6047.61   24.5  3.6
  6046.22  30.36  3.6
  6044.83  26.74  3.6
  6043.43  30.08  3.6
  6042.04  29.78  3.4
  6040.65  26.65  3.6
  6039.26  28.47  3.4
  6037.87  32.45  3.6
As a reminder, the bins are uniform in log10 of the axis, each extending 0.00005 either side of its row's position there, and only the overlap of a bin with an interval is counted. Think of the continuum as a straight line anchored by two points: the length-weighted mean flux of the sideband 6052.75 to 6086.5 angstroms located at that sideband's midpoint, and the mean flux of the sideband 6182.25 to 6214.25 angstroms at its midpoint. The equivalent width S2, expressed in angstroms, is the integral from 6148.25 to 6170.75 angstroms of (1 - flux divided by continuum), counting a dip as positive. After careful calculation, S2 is 0.9 angstroms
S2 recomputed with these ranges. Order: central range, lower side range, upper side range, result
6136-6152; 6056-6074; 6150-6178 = -0.2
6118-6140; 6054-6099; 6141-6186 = 0.2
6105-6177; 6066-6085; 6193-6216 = 1.1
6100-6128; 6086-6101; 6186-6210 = 1.1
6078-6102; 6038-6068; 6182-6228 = 0.1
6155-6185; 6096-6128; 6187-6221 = 1.0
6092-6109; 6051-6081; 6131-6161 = 0.3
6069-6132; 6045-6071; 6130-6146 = -1.3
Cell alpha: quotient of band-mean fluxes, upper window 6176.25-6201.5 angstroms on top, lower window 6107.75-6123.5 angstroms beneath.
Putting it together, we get 1.0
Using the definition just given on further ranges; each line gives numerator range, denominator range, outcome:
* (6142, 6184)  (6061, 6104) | 0.94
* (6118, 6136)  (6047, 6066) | 0.95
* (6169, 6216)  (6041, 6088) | 0.96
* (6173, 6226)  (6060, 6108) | 0.96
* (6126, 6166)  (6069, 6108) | 0.96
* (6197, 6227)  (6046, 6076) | 0.94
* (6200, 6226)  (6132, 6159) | 0.94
